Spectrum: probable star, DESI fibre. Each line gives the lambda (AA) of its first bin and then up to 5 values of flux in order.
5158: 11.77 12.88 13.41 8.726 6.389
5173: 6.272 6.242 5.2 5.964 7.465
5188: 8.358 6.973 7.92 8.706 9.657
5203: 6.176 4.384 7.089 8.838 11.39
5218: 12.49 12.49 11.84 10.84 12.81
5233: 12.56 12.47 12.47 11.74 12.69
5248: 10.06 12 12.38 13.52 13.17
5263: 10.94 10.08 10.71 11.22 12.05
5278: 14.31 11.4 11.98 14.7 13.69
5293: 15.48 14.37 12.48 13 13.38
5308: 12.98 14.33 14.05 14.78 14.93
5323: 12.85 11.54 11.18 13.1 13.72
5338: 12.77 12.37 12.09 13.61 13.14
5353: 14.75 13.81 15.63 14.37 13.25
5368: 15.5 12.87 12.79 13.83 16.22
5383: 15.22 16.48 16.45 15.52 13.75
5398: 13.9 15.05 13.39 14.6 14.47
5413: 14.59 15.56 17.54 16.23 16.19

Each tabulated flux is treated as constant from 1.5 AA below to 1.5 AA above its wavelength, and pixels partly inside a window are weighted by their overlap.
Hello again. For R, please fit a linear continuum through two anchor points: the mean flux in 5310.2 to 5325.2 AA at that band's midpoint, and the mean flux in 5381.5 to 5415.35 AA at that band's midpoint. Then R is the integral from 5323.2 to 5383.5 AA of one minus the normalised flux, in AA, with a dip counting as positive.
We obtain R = 3.69 AA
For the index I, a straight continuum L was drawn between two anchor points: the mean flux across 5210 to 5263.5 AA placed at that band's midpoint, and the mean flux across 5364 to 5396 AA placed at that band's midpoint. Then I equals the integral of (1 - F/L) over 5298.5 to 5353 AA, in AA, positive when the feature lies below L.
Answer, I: 1.9 AA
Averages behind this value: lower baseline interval 11.9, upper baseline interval 14.8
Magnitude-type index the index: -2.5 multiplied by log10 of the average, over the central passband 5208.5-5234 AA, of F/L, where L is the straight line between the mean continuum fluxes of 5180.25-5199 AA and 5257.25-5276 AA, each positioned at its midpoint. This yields -0.220 mag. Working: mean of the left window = 7.59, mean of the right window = 11.5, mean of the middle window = 11.3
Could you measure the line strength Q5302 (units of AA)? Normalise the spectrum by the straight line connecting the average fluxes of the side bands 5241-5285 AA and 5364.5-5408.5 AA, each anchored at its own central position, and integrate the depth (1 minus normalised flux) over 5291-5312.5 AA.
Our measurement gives -1.7 AA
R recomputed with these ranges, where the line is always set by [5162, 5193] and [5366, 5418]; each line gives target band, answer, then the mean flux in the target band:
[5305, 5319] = -2.2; 14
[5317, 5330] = -0.5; 12.9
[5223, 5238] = -4.4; 12.1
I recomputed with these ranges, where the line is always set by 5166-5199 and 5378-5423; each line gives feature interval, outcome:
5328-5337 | -0.03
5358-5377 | -0.01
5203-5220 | -0.93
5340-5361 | -0.45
